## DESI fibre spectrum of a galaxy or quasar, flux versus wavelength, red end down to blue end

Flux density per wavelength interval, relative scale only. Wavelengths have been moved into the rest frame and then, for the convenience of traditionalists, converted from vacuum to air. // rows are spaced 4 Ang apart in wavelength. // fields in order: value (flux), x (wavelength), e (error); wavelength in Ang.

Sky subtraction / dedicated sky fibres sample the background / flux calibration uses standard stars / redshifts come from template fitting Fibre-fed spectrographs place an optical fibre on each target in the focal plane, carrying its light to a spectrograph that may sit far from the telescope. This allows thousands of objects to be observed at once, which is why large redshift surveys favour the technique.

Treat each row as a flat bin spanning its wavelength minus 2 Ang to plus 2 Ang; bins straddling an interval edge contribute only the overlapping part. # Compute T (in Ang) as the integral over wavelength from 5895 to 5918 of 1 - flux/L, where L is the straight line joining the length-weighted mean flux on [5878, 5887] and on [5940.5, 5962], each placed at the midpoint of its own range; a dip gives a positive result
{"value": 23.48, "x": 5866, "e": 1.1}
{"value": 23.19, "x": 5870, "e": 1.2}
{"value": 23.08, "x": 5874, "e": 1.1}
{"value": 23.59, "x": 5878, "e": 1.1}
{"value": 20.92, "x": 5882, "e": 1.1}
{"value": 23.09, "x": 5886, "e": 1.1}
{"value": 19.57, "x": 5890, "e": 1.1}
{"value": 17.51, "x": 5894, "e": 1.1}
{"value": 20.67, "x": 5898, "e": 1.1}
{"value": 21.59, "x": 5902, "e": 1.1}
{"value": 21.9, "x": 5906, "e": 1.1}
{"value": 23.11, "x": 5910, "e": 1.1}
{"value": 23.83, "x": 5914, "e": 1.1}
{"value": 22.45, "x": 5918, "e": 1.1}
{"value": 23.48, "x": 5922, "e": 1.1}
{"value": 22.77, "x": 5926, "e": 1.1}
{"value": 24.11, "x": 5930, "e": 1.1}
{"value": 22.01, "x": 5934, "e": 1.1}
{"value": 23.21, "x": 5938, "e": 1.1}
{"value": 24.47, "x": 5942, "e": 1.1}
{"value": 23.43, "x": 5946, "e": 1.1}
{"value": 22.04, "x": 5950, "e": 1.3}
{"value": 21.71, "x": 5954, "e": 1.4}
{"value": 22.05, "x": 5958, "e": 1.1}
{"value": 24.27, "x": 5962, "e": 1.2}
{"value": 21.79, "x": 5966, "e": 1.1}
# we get 0.4 Ang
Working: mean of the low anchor 22.2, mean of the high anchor 22.8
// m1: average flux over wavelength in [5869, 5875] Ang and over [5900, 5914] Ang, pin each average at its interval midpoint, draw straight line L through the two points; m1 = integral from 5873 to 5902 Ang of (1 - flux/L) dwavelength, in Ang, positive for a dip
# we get 2.12 Ang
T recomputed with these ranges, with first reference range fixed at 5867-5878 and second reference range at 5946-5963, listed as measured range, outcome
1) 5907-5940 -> -0.4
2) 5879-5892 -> 1.0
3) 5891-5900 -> 1.5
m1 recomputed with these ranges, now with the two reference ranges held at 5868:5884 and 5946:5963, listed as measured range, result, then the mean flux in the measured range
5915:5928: -0.2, 23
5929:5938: -0.2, 23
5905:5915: -0.2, 23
